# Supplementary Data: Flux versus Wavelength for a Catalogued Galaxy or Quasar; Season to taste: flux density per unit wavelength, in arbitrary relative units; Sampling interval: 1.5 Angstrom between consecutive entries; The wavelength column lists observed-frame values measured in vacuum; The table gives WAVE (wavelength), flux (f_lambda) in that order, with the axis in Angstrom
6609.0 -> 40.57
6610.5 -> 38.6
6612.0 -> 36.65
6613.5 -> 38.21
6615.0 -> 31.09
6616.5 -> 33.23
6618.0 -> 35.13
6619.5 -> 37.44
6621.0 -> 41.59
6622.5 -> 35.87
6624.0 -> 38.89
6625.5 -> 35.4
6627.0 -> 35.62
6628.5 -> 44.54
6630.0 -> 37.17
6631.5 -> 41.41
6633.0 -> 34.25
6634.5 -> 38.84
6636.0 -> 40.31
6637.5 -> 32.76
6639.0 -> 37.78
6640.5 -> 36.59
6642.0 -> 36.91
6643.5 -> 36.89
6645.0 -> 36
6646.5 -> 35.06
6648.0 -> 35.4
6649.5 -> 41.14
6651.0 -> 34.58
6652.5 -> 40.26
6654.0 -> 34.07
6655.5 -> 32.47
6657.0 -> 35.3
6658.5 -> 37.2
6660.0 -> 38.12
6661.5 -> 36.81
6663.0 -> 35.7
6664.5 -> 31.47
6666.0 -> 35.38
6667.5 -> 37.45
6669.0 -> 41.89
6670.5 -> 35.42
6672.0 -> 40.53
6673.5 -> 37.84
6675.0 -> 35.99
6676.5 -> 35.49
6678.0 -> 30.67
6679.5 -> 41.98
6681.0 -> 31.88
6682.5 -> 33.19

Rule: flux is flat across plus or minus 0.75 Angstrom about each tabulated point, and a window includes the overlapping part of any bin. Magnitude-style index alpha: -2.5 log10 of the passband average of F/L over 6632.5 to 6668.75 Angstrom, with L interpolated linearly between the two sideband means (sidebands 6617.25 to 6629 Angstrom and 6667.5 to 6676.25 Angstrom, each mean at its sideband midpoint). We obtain 0.05 mag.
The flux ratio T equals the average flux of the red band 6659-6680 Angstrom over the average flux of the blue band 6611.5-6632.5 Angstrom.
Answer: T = 0.98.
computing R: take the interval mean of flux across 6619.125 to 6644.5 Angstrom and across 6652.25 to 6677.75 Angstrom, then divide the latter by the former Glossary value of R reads 0.96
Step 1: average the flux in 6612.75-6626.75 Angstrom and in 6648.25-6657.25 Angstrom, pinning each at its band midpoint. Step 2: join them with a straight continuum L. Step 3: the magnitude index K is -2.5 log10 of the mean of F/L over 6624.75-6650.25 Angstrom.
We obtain -0.03 mag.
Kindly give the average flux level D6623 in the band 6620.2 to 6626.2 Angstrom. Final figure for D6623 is 38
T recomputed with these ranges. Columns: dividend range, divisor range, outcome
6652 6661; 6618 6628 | 0.96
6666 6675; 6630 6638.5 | 1.02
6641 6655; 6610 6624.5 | 1.00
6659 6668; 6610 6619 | 1.01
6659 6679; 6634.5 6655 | 0.99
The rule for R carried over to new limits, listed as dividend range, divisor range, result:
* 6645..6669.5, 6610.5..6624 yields 1.00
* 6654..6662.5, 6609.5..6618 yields 1.00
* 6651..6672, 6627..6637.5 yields 0.94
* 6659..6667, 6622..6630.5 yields 0.94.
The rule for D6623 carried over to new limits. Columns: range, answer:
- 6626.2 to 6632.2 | 39.6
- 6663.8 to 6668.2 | 34.8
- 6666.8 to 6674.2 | 38.6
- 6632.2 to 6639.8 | 36.8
